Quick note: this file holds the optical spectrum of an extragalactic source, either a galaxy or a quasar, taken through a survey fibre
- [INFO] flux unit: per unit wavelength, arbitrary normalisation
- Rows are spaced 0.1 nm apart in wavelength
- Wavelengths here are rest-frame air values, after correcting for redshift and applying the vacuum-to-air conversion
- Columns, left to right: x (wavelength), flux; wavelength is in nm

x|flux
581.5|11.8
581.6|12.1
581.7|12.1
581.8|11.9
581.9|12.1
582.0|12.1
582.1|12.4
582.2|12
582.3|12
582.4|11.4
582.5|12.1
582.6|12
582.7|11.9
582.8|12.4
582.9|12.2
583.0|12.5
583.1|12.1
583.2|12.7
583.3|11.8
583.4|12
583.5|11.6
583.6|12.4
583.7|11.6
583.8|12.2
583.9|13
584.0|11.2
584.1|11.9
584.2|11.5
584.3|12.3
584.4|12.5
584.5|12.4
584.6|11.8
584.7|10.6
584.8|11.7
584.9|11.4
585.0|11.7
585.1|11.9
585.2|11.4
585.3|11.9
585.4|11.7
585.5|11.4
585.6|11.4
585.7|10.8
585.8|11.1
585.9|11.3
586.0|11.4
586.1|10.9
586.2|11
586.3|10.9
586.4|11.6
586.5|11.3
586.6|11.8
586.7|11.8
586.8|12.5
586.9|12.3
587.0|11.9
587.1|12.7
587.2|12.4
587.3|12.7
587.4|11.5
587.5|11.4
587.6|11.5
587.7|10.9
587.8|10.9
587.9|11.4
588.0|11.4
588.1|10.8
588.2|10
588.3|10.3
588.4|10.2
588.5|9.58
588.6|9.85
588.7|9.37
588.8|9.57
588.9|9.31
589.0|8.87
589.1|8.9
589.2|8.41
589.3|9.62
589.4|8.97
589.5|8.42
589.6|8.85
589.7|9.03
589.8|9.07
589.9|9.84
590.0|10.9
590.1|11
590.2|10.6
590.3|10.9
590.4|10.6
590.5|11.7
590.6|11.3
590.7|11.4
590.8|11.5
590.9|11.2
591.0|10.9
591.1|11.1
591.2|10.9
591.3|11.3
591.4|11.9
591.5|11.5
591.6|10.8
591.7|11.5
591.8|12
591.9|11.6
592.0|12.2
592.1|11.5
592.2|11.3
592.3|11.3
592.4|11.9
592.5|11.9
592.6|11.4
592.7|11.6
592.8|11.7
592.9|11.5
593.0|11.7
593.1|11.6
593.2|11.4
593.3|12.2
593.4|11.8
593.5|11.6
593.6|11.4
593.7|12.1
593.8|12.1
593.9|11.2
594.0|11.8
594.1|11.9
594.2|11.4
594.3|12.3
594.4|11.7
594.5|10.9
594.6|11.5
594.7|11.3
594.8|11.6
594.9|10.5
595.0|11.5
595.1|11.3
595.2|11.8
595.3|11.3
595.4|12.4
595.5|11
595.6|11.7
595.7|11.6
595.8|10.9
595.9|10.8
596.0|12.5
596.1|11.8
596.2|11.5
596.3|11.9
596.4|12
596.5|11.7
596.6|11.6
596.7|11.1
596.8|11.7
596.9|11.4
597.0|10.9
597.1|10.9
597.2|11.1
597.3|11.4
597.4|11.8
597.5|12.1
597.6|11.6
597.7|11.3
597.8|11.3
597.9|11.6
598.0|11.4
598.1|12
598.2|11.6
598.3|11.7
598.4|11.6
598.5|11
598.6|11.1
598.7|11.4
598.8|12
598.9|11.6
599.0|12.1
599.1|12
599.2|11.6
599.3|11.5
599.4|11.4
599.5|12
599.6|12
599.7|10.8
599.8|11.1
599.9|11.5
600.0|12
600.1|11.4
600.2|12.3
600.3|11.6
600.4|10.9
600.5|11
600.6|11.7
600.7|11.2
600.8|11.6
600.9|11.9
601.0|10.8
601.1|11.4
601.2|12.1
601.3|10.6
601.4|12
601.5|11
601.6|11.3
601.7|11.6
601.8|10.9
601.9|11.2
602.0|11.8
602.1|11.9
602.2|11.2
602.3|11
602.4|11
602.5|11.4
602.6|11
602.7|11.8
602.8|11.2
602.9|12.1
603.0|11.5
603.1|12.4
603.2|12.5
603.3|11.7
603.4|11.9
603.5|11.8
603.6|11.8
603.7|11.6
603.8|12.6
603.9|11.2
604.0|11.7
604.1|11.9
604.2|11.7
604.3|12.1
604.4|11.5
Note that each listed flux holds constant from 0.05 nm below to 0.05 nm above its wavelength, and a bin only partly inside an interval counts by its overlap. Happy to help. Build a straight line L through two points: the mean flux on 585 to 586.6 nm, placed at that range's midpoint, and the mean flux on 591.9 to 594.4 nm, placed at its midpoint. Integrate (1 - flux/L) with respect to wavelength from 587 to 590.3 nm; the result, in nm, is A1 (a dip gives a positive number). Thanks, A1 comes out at 0.34 nm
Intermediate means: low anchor 11.4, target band 10.3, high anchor 11.7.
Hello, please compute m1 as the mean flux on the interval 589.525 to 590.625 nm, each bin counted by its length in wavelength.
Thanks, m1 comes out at 10.3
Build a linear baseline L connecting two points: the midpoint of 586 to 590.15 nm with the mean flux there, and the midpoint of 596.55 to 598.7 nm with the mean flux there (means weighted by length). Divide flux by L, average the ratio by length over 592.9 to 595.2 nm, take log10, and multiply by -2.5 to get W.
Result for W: -0.04 mag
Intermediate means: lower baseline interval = 10.6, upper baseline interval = 11.4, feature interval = 11.6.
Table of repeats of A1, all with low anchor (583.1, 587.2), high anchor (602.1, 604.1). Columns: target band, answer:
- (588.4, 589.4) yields 0.207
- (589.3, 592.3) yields 0.233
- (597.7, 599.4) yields 0.015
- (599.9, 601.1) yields 0.019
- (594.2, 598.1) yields 0.066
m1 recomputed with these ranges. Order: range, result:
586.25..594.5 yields 11.1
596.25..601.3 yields 11.5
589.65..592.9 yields 11.2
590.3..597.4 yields 11.5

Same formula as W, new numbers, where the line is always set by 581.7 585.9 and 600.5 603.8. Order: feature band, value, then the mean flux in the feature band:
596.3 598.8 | 0.012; 11.5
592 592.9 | 0.010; 11.6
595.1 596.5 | 0.003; 11.6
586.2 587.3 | -0.009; 11.9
